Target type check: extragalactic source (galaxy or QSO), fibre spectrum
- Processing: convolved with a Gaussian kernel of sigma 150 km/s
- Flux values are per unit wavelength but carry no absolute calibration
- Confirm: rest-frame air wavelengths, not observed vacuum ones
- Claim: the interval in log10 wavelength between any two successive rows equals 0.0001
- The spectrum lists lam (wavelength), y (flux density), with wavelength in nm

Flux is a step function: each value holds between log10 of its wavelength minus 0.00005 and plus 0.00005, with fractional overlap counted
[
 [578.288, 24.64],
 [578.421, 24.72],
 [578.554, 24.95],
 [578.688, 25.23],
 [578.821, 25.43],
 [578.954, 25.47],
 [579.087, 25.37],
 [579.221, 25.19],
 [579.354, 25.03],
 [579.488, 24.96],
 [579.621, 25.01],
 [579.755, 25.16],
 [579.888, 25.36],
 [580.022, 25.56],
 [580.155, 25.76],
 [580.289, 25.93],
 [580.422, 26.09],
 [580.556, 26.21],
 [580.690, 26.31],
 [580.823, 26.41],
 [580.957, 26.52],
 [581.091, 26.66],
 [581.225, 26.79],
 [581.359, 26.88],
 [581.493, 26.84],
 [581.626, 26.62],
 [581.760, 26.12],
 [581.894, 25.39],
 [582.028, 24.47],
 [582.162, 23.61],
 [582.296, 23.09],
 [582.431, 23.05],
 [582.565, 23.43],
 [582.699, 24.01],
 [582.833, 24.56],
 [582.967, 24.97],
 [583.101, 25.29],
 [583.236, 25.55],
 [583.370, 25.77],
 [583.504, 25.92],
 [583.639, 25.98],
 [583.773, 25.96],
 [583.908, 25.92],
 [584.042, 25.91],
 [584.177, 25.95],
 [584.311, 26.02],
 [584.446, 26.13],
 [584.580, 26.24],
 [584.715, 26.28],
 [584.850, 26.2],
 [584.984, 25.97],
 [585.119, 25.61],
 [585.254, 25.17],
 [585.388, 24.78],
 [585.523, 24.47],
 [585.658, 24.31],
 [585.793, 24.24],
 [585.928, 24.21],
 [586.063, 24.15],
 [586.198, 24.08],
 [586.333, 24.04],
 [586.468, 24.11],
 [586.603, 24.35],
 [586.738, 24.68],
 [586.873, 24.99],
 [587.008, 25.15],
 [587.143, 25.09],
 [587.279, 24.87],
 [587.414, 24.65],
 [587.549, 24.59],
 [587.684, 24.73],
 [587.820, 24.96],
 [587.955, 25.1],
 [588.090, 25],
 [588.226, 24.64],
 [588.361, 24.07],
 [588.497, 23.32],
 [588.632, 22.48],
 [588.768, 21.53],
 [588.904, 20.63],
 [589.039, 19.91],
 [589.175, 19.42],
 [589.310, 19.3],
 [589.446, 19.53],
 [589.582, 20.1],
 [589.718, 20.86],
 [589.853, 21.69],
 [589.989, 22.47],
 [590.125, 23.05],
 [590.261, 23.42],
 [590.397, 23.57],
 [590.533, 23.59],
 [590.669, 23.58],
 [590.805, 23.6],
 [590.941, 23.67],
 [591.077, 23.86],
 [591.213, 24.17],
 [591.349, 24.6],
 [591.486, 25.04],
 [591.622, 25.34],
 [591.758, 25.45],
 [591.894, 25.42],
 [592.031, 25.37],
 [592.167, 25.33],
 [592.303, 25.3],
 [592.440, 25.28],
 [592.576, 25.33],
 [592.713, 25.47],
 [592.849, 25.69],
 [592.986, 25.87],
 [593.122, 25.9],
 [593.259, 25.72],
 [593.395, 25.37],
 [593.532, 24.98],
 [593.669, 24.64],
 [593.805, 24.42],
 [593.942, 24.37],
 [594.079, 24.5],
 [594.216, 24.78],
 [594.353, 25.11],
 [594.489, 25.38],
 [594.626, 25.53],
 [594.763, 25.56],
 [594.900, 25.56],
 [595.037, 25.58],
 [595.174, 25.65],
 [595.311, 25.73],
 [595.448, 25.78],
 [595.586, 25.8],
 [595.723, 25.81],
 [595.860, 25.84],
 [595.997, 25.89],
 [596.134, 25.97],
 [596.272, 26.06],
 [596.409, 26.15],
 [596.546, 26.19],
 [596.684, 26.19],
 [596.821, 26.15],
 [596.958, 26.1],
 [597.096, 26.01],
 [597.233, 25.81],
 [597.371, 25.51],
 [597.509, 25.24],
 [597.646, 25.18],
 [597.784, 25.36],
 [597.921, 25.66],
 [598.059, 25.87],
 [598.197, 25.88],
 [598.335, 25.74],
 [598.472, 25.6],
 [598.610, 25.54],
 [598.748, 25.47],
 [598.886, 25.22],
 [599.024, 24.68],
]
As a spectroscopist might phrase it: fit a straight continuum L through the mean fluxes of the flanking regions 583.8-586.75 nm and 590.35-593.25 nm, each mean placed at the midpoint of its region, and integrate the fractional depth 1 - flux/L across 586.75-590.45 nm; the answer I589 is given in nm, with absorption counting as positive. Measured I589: 0.303 nm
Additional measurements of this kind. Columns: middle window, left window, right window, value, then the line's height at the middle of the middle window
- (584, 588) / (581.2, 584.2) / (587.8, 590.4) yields -0.23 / 23.7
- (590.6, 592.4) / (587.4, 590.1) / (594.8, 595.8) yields -0.07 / 23.8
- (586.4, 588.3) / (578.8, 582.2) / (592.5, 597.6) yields 0.07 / 25.7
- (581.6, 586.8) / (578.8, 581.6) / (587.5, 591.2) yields -0.12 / 24.5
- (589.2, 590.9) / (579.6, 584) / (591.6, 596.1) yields 0.23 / 25.4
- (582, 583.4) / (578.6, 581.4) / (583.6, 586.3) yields 0.07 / 25.5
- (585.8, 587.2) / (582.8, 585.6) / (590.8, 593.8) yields 0.06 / 25.5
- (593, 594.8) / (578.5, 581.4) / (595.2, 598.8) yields 0.05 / 25.8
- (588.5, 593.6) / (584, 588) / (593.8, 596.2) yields 0.34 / 25.3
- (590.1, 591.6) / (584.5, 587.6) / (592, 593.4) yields 0.09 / 25.4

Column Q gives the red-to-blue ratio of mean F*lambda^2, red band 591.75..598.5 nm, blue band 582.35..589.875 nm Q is 1.09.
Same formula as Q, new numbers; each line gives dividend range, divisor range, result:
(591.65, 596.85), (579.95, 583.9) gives 1.04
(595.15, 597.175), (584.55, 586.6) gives 1.08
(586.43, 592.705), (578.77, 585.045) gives 0.95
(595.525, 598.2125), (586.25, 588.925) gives 1.10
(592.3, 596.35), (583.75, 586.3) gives 1.04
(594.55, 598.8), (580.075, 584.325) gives 1.06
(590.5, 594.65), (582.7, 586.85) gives 1.02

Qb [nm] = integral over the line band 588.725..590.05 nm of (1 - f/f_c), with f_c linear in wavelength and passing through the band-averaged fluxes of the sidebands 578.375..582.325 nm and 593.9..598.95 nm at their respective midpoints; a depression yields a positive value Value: 0.264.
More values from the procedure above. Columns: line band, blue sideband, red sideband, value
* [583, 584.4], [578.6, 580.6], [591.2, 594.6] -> -0.03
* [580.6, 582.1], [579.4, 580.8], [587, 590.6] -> -0.06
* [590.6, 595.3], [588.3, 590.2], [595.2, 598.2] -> -0.30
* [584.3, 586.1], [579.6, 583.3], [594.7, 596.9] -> 0.02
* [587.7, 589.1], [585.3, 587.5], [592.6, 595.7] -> 0.08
